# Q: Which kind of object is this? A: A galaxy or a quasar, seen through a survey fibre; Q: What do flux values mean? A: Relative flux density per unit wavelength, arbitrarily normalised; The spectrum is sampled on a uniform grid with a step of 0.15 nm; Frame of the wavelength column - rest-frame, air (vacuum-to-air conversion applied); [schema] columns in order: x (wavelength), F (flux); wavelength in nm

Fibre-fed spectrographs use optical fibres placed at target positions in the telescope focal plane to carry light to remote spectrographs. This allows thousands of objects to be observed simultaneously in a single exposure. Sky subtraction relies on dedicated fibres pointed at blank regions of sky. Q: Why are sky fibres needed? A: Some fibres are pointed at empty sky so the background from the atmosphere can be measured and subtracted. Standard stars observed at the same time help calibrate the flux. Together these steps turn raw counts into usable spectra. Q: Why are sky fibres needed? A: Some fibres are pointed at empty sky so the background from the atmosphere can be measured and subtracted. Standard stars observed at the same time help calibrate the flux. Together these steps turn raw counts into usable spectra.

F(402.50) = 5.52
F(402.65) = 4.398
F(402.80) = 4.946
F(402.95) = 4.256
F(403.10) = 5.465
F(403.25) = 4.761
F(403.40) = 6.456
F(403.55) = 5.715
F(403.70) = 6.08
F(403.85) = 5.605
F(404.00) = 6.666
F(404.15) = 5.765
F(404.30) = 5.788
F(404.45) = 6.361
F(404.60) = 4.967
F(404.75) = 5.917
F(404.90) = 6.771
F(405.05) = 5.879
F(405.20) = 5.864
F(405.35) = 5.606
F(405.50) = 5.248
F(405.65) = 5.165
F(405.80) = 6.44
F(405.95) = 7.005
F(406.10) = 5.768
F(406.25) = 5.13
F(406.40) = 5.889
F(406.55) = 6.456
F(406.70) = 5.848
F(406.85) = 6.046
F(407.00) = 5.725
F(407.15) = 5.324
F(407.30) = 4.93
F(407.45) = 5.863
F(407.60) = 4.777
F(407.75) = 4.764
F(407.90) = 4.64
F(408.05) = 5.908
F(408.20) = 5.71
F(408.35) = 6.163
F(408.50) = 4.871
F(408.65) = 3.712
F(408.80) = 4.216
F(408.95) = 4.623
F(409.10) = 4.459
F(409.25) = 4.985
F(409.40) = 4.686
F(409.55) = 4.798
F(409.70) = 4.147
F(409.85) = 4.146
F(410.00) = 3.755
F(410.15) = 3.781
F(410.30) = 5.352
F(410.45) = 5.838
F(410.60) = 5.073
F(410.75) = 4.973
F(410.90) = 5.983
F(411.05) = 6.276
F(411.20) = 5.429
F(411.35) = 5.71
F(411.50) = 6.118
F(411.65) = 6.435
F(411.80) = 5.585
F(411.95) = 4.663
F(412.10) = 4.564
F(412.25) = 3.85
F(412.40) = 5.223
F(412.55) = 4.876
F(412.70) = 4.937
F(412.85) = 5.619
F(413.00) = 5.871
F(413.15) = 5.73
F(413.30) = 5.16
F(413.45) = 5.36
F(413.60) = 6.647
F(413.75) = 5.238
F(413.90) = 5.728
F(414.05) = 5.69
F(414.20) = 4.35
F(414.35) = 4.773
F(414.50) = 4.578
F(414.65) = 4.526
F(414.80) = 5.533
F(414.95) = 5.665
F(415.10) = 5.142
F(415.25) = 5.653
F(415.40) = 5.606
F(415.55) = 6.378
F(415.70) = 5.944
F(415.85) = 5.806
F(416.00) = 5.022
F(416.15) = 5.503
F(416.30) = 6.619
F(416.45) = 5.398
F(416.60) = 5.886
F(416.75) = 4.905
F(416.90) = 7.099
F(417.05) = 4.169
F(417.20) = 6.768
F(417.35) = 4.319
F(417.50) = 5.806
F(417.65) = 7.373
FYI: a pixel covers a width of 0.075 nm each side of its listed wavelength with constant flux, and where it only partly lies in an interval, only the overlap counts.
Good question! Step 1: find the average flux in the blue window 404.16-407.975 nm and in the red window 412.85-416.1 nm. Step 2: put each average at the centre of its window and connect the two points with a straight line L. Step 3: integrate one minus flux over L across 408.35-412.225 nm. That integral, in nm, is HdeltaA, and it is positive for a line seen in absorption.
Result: 0.41 nm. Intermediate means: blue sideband 5.69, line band 4.98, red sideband 5.45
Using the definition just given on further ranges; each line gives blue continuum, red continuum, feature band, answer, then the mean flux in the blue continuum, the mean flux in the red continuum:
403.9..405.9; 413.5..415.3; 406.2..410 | 0.41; 5.89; 5.29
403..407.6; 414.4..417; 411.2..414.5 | 0.18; 5.79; 5.58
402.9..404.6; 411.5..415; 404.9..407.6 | -0.09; 5.71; 5.26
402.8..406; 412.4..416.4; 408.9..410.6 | 0.30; 5.77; 5.45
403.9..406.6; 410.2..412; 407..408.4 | 0.11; 5.92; 5.61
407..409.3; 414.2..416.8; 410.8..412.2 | -0.10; 5.02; 5.44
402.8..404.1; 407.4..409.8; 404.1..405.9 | -0.15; 5.59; 4.88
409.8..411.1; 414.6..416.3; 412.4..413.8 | -0.04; 5.01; 5.59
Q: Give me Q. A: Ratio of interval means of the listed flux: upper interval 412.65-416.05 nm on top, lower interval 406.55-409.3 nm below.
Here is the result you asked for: 1.05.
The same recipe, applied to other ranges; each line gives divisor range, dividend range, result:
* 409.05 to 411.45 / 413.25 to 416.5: 1.10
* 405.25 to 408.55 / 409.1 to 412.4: 0.90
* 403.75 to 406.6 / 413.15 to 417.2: 0.93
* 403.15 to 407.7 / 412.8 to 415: 0.93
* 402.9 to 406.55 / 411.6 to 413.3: 0.90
